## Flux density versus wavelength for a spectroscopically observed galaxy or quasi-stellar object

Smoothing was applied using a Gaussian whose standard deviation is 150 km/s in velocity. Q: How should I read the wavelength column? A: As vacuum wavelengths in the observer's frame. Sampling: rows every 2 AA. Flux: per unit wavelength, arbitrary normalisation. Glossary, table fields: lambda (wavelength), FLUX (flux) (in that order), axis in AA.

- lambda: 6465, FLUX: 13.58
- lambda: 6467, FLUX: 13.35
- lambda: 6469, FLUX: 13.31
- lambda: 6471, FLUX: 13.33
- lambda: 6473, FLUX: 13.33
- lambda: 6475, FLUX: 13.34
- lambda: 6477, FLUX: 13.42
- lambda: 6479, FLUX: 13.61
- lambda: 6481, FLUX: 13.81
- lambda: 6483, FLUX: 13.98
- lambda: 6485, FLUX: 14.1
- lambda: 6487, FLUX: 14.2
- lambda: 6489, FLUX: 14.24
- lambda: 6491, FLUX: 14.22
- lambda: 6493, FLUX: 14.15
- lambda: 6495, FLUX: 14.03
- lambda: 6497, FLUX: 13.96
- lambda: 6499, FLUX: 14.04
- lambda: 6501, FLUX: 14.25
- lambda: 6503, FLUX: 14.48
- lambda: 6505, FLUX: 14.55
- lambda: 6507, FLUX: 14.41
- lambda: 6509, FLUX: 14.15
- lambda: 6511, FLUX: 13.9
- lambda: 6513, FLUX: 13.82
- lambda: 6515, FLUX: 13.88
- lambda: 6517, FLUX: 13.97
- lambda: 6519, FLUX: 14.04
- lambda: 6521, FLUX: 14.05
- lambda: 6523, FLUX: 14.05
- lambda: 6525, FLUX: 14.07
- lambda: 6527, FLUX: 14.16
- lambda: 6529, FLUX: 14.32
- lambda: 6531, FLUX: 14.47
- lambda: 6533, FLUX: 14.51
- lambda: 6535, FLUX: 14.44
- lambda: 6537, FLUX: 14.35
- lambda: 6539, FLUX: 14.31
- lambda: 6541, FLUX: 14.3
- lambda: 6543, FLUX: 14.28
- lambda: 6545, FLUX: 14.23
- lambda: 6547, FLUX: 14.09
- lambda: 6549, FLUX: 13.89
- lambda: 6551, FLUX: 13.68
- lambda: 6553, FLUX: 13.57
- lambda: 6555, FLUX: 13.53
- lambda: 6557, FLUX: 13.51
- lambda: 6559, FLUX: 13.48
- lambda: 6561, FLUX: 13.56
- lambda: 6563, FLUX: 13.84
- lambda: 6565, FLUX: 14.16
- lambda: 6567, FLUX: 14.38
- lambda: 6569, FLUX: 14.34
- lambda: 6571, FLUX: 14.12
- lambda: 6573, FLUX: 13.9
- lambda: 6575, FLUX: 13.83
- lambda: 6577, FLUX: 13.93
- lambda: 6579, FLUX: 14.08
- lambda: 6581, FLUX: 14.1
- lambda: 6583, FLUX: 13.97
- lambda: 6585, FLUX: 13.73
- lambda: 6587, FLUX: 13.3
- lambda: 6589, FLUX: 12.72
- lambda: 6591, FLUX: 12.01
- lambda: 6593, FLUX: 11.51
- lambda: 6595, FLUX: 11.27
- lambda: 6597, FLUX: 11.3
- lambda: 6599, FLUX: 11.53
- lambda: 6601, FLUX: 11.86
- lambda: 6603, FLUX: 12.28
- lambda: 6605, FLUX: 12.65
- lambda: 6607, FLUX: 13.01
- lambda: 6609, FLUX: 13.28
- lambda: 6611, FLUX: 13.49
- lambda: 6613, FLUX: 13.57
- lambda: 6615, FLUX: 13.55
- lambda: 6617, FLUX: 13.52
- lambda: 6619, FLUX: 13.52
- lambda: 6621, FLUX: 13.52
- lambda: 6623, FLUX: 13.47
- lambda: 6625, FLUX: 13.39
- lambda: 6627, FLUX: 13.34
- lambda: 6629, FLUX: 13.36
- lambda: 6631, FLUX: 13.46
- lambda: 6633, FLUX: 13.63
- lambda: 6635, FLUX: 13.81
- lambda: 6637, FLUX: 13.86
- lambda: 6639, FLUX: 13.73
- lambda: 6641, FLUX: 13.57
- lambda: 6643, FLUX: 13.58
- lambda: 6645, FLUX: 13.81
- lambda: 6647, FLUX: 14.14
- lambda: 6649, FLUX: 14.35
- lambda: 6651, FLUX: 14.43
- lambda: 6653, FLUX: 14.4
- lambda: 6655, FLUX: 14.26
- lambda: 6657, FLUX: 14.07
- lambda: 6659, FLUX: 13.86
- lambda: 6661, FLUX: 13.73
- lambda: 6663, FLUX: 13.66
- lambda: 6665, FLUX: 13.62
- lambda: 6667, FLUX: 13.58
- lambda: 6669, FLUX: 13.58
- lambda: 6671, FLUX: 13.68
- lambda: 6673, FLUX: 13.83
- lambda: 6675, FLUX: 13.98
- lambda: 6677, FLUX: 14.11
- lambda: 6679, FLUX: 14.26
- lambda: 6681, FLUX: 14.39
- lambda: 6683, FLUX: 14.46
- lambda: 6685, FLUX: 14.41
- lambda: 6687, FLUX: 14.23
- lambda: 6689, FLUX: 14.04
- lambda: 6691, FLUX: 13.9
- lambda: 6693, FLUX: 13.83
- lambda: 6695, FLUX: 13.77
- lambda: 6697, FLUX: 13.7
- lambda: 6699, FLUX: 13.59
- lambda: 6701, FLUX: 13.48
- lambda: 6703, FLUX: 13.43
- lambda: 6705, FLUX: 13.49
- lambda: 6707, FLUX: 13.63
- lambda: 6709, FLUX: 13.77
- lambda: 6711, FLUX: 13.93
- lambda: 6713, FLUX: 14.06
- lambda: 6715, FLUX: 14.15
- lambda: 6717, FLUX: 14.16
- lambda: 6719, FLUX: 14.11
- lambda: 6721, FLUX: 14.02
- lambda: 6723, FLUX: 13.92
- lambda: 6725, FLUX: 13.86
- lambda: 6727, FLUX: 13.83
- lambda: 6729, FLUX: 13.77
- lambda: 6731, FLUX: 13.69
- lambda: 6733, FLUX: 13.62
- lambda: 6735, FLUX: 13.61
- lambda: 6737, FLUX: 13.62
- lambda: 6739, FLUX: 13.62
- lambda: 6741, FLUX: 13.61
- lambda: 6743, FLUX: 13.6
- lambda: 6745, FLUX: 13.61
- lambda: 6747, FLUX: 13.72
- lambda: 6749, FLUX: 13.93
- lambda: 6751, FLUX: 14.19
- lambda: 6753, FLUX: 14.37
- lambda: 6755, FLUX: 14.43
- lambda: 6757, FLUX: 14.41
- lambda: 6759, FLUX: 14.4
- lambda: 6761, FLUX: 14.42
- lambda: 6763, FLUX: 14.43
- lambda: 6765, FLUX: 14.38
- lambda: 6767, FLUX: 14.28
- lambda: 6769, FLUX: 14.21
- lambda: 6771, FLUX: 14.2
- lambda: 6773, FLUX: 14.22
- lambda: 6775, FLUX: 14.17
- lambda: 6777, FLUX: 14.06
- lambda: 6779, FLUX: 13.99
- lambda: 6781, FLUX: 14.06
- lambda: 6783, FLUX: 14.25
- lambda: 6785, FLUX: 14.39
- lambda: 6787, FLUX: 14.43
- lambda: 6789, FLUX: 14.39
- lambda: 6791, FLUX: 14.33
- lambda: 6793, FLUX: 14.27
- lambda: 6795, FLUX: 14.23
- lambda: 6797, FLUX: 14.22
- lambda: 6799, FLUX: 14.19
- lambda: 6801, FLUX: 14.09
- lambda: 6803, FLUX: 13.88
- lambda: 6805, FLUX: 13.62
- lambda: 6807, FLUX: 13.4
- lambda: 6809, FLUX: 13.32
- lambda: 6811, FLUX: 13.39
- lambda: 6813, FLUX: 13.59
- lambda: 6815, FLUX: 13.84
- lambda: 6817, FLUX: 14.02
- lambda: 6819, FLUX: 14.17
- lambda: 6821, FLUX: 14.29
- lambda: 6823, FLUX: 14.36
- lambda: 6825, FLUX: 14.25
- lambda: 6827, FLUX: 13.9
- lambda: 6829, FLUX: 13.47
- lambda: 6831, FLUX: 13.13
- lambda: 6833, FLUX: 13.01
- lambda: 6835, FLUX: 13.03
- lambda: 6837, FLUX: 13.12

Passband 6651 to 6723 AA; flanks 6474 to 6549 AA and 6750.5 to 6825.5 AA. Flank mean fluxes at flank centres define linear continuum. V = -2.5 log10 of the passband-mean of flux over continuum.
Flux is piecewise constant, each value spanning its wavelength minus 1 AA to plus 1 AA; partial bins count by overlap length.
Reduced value 0.02 mag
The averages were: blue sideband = 14.1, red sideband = 14.1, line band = 13.9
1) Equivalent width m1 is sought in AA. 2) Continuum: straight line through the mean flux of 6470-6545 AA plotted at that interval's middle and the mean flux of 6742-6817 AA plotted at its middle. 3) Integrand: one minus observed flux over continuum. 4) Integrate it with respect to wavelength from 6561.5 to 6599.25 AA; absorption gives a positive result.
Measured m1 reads 2.1 AA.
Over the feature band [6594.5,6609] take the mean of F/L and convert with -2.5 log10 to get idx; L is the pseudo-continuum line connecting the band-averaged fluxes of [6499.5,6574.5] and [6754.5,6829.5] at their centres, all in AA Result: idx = 0.17 mag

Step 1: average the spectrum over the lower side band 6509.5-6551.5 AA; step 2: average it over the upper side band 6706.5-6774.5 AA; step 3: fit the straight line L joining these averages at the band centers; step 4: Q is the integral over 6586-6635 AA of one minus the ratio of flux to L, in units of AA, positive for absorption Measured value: 4.2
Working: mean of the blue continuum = 14.1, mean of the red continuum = 14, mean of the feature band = 12.9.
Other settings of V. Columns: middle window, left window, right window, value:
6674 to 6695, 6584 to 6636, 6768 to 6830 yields -0.06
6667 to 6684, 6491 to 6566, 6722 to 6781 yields 0.00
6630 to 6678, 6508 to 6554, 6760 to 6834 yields 0.02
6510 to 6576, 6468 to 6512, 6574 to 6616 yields -0.05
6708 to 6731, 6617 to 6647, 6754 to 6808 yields 0.00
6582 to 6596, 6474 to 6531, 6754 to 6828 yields 0.12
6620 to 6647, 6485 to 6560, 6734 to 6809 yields 0.04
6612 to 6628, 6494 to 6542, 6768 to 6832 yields 0.05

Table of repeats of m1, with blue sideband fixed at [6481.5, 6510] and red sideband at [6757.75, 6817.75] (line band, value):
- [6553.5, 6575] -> 0.4 AA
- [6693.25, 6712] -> 0.6 AA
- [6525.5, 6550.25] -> -0.2 AA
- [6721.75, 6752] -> 0.8 AA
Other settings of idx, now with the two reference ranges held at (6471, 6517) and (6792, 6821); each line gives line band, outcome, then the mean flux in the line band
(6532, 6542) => -0.032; 14.4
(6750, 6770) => -0.035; 14.4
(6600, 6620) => 0.070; 13.1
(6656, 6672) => 0.016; 13.7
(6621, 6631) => 0.042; 13.4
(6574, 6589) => 0.014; 13.8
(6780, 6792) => -0.032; 14.3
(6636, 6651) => 0.003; 13.9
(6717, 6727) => -0.005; 14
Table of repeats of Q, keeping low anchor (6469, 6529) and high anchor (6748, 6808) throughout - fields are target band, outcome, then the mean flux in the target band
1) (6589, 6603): 2.33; 11.7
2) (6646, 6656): -0.16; 14.3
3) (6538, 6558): 0.11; 13.9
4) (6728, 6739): 0.39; 13.7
